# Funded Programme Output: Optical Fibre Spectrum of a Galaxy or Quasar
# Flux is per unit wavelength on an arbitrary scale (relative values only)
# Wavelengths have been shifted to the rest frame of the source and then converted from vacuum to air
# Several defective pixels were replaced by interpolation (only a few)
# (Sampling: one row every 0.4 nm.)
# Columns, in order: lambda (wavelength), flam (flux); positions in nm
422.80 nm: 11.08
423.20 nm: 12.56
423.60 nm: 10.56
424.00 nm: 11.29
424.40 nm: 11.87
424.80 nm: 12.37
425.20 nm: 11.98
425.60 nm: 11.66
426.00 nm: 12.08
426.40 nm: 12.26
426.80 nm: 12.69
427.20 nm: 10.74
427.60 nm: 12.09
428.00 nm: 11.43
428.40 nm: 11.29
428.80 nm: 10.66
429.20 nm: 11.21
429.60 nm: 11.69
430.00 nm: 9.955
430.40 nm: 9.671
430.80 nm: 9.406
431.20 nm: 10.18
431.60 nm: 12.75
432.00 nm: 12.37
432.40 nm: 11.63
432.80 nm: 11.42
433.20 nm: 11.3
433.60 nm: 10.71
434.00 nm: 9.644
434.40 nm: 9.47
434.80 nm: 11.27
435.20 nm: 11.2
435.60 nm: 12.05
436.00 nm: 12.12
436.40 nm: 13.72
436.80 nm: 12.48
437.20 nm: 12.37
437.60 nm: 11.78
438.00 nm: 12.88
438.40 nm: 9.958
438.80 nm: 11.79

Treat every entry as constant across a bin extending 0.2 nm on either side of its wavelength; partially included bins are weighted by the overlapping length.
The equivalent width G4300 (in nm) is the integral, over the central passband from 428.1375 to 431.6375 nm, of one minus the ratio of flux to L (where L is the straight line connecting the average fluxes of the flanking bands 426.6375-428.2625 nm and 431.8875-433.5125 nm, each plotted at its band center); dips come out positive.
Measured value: 0.29 nm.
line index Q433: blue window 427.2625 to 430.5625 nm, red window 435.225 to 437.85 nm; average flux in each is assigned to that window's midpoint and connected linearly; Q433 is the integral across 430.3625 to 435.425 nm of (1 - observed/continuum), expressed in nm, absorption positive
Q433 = 0.35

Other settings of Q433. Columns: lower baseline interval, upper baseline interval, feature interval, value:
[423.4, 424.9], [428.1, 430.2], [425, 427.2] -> -0.143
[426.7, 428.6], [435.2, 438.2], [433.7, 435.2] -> 0.233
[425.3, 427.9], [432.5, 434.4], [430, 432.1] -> 0.072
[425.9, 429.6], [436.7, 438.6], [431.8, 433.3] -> 0.003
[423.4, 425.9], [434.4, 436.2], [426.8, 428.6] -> 0.007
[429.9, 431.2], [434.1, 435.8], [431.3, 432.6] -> -0.255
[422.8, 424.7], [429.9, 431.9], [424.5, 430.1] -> -0.288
